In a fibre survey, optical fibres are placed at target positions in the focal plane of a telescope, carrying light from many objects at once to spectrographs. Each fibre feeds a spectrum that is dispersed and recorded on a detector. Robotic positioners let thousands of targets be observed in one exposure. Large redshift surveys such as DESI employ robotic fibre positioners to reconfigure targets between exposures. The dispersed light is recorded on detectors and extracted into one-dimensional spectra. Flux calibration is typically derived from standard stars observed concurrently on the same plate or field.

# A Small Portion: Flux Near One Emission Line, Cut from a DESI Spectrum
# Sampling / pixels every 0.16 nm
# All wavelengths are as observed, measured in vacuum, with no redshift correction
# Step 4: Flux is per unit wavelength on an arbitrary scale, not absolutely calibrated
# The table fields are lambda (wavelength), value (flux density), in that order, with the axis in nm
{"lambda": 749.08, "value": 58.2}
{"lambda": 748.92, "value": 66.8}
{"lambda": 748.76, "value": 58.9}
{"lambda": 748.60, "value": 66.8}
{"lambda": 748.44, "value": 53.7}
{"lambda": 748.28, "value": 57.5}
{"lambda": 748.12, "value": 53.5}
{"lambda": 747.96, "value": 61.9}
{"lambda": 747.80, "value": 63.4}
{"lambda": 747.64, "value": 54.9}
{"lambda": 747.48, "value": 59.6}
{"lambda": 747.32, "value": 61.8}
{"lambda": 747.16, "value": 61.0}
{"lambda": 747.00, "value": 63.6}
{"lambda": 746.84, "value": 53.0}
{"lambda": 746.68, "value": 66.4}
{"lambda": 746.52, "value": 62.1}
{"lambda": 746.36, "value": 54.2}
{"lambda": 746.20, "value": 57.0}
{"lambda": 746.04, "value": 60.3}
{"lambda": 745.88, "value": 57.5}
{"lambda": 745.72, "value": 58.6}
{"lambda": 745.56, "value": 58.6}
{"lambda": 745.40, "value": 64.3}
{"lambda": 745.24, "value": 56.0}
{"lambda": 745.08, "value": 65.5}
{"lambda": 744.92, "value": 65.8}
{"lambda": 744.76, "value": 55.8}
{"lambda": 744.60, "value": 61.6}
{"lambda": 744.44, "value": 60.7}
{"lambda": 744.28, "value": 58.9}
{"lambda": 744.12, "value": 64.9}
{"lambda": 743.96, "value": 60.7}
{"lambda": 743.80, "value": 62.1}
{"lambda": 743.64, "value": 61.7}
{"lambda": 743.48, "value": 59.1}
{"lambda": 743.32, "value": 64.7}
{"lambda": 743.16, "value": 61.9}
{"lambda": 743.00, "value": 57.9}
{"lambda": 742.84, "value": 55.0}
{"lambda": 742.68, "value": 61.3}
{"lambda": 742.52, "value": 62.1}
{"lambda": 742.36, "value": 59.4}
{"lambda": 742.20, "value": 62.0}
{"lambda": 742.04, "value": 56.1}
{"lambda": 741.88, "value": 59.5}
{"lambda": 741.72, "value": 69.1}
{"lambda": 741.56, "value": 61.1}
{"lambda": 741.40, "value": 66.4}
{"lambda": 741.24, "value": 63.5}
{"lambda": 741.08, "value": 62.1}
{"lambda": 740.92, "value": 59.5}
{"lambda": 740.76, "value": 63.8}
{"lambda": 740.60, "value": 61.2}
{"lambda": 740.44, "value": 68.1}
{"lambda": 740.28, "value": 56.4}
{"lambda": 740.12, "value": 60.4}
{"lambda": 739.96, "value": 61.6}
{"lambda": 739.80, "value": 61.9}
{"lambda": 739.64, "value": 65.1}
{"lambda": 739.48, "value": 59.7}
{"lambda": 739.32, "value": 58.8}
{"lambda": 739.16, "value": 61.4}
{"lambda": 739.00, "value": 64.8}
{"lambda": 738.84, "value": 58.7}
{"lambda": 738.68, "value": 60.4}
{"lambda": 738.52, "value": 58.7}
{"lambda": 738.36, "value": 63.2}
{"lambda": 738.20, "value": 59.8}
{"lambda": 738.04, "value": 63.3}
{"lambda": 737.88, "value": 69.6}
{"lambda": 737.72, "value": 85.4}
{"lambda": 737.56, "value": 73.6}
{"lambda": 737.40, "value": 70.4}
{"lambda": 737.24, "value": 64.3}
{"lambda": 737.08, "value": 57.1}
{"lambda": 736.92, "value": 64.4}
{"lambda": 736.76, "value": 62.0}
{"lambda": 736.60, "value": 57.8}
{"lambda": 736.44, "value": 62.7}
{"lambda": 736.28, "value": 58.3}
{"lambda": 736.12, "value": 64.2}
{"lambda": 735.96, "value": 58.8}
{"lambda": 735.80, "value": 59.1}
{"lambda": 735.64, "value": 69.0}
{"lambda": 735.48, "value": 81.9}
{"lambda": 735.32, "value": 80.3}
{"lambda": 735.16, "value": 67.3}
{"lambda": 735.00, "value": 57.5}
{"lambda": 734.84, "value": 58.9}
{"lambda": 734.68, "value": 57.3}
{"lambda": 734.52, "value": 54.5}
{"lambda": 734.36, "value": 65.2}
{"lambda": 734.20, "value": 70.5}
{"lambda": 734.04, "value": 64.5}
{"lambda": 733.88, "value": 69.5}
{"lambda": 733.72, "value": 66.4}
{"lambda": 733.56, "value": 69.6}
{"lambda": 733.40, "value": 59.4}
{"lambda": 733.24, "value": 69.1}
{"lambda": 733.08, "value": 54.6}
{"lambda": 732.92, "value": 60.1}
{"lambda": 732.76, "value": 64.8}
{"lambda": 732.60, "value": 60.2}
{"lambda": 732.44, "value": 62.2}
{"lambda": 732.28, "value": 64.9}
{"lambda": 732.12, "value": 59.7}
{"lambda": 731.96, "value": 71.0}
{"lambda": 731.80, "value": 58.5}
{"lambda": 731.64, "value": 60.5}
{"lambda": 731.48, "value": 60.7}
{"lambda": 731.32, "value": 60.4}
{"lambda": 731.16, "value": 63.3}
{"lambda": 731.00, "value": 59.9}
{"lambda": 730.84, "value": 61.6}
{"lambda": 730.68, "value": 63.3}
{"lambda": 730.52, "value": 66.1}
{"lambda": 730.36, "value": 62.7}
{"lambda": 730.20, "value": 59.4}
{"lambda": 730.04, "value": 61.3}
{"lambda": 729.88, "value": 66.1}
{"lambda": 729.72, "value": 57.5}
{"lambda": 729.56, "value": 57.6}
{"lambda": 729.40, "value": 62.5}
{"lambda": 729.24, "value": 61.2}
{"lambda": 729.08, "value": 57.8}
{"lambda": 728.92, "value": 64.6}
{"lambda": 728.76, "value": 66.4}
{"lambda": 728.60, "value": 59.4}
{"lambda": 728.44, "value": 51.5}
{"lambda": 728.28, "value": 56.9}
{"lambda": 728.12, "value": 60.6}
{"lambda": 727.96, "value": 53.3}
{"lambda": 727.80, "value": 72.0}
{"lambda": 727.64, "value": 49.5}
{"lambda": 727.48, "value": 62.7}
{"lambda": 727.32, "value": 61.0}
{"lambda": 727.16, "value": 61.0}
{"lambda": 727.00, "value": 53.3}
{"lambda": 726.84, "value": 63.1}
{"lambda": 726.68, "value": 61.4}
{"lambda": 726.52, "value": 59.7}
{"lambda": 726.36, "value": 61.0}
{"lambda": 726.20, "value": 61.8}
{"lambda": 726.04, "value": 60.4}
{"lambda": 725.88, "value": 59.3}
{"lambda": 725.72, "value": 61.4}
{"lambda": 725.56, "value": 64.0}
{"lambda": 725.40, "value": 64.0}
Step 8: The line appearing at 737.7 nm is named [N II]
